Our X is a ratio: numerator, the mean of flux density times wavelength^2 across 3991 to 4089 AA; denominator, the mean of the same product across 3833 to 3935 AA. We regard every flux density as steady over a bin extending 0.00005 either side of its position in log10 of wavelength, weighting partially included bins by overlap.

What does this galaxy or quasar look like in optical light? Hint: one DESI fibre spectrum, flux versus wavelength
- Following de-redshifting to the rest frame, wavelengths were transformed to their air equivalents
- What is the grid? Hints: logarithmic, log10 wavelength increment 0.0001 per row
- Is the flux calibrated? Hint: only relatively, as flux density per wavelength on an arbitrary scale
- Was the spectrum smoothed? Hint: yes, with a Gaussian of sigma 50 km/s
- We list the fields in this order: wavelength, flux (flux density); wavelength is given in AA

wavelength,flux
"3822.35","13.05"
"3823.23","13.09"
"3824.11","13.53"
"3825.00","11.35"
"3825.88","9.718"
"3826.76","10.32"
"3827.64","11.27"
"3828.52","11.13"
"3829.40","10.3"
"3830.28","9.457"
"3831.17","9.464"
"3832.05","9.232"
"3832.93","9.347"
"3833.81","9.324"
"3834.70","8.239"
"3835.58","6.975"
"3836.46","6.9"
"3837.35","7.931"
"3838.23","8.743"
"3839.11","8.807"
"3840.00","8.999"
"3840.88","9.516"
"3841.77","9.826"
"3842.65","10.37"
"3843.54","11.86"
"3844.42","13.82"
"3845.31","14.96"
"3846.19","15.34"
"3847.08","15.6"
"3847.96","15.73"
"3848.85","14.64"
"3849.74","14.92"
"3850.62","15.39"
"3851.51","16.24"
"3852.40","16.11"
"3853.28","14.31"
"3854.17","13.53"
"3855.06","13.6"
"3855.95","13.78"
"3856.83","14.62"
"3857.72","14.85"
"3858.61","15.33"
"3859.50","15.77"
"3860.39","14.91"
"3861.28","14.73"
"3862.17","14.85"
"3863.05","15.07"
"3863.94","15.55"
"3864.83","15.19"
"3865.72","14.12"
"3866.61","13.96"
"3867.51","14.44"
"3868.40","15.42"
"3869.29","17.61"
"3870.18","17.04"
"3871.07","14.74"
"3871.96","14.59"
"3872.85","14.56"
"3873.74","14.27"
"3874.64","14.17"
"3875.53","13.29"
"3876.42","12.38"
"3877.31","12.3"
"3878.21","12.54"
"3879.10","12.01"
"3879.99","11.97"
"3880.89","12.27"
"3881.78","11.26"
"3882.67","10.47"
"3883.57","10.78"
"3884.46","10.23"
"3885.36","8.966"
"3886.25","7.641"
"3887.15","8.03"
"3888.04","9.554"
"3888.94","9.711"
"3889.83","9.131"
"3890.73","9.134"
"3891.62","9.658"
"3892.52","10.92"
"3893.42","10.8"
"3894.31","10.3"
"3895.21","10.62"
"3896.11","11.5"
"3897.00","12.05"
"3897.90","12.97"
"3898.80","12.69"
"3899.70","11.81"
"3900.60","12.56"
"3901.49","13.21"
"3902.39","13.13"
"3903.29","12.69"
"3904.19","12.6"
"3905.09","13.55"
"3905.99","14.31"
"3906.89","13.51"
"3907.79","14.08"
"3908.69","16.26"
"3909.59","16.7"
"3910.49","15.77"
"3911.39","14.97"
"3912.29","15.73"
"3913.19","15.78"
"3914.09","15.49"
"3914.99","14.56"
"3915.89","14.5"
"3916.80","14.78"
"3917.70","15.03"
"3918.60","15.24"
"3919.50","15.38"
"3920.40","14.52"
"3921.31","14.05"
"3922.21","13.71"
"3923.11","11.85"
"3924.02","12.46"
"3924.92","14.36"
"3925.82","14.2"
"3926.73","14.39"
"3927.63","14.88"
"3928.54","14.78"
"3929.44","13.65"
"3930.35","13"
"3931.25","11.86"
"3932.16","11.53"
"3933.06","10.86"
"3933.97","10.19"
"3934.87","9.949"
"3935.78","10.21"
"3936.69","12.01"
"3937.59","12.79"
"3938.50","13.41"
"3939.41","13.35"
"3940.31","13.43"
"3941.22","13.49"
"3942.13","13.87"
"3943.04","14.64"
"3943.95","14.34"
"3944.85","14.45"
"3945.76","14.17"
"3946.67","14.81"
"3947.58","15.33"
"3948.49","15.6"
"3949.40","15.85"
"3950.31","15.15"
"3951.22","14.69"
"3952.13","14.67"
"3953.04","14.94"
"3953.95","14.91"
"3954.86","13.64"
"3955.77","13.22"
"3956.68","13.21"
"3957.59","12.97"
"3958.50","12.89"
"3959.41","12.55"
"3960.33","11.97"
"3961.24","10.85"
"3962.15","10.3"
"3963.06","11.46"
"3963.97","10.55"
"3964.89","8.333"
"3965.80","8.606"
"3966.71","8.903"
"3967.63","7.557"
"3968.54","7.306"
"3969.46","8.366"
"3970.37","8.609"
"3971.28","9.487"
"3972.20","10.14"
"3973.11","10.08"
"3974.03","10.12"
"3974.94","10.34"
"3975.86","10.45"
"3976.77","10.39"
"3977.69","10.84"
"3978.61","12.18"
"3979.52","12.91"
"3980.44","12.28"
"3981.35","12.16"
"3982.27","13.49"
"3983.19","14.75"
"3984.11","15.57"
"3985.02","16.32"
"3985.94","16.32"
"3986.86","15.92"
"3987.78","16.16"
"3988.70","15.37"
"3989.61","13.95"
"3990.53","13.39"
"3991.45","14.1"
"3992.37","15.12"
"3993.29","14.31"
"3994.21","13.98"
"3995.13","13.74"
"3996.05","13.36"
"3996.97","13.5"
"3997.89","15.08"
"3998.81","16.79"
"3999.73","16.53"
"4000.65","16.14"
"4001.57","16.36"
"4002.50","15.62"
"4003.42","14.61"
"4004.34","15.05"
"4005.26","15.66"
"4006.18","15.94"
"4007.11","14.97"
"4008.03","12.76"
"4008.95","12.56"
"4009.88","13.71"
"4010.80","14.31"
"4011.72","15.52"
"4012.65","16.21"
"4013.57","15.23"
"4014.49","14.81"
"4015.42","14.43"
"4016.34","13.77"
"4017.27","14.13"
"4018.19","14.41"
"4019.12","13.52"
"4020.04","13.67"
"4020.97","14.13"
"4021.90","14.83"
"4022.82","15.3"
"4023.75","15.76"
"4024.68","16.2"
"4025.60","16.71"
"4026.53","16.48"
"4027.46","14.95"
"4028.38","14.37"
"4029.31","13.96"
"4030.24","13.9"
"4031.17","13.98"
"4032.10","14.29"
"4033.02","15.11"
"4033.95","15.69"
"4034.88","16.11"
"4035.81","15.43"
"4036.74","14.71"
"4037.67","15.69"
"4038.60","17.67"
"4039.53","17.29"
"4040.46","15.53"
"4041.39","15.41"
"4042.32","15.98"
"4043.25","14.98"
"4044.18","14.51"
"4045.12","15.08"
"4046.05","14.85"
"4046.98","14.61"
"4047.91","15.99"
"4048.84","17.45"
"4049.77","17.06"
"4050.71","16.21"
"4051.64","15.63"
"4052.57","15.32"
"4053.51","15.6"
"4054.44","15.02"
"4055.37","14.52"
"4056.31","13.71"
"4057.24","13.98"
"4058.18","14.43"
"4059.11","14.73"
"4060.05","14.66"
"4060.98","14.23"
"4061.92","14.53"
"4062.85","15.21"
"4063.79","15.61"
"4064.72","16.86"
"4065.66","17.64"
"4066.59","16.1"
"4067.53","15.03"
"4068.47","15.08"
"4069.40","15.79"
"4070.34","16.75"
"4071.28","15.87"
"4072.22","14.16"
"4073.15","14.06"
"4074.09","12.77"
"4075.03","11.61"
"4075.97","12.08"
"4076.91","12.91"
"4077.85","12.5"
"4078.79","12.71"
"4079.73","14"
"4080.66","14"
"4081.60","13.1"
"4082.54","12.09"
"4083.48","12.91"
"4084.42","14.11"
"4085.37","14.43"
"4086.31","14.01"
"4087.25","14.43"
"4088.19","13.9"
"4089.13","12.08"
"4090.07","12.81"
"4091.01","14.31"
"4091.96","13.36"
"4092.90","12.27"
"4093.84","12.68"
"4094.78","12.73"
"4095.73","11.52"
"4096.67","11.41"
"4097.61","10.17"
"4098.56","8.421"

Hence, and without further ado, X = 1.2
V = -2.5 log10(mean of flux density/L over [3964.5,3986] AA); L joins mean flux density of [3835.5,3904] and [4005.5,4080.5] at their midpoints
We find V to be 0.267 mag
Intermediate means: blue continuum 12.6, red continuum 14.9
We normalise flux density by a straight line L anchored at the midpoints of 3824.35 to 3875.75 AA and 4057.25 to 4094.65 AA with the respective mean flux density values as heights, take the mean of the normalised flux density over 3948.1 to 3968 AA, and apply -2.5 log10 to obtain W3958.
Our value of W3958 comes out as 0.087 mag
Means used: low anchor 12.9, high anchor 14.1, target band 12.4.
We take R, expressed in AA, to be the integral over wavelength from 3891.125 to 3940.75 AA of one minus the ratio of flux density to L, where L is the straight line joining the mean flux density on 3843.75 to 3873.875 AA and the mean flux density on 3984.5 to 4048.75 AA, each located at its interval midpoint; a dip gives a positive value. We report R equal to 5.8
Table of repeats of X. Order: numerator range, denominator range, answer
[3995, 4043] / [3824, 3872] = 1.28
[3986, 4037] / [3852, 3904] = 1.24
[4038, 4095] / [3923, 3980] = 1.26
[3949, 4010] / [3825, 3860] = 1.17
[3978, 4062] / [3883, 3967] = 1.22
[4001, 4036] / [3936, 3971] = 1.23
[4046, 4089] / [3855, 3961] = 1.18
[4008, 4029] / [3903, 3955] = 1.10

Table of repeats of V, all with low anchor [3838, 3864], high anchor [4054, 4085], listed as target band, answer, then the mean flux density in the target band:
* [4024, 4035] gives -0.07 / 15.1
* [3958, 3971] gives 0.38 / 9.88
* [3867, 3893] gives 0.15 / 12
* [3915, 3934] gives 0.02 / 13.7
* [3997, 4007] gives -0.11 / 15.6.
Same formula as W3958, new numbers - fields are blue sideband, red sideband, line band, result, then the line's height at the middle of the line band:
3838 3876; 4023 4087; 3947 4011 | 0.115 mag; 14.6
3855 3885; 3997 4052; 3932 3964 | 0.108 mag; 14.6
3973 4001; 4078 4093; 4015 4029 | -0.091 mag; 13.6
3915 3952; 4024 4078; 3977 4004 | -0.007 mag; 14.4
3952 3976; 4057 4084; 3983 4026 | -0.217 mag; 12.2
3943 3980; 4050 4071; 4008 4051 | -0.062 mag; 14.3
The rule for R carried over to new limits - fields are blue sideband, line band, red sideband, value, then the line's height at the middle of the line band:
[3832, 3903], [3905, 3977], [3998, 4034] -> 3.7 AA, 13.7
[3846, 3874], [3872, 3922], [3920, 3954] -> 5.6 AA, 14.3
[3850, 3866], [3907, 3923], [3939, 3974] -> -1.9 AA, 13.4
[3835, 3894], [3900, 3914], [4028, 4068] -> -1.1 AA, 13.3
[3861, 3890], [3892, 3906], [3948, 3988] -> 0.6 AA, 12.7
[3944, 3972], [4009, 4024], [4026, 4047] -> -0.1 AA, 14.5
